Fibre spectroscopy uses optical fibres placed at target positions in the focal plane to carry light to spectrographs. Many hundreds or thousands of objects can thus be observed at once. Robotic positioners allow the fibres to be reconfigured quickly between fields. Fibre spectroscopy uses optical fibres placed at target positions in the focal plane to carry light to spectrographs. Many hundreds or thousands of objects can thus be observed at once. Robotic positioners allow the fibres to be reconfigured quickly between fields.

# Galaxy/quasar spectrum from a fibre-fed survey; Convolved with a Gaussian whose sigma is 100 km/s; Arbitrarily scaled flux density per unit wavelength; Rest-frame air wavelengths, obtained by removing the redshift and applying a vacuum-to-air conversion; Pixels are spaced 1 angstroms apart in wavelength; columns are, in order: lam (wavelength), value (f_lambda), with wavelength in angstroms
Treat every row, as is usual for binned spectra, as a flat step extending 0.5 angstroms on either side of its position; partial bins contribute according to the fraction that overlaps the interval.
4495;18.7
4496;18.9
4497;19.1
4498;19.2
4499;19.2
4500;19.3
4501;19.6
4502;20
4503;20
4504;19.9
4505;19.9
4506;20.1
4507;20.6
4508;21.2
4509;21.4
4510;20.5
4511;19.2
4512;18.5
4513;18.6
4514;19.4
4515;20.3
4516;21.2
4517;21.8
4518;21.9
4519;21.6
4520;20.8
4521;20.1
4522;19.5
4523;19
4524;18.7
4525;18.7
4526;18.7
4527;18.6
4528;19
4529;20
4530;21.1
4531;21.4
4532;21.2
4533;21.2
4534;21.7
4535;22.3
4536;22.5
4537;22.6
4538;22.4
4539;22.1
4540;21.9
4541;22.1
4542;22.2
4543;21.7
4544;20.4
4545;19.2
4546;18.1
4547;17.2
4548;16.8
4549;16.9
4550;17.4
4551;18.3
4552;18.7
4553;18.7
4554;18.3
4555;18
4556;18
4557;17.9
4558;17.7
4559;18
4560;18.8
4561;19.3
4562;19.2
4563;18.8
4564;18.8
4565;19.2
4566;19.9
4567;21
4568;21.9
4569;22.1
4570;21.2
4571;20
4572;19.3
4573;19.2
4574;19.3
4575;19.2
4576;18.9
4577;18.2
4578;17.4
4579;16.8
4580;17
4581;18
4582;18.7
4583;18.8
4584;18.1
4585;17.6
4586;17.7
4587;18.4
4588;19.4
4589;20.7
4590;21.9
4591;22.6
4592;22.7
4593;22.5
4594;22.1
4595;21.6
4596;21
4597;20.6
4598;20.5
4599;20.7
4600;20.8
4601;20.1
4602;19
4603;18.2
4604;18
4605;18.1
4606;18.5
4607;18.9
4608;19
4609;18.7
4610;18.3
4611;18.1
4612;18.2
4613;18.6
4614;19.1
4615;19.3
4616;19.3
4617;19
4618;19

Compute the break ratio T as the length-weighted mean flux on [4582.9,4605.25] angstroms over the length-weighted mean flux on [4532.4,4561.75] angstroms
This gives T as 1.0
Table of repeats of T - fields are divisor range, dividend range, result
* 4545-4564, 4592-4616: 1.08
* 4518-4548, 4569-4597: 0.96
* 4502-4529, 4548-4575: 0.95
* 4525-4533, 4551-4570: 0.96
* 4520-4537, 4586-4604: 1.01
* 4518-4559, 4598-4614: 0.96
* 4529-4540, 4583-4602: 0.94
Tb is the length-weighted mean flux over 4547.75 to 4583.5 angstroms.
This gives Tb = 18.8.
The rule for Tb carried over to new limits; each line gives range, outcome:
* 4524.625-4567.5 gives 19.7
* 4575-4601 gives 19.7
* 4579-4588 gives 18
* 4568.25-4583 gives 19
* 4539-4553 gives 19.4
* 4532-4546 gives 21.6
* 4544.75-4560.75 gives 18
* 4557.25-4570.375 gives 19.6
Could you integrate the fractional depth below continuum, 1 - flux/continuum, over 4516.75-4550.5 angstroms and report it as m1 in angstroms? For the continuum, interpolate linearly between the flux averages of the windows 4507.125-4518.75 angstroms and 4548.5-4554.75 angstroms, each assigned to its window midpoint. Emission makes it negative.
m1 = -2.1 angstroms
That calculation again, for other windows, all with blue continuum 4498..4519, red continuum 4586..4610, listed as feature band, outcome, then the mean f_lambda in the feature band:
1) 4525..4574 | 0.8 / 19.8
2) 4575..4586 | 1.1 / 18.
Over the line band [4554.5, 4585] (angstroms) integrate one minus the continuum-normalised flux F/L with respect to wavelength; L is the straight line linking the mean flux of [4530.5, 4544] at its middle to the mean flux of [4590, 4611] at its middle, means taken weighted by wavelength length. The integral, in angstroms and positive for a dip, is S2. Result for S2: 3.0 angstroms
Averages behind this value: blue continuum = 21.9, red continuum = 20.1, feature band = 18.9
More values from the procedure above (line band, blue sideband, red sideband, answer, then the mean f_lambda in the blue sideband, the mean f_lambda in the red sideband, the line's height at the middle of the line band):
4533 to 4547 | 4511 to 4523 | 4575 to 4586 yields -1.36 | 20.2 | 18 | 19.4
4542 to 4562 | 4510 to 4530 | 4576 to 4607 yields 1.19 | 19.8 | 19.5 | 19.7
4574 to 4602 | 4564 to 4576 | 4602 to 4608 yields -0.68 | 20.1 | 18.5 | 19.2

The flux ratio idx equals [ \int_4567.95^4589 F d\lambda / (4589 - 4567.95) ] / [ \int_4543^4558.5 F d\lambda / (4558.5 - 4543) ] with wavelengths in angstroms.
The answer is 1.04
